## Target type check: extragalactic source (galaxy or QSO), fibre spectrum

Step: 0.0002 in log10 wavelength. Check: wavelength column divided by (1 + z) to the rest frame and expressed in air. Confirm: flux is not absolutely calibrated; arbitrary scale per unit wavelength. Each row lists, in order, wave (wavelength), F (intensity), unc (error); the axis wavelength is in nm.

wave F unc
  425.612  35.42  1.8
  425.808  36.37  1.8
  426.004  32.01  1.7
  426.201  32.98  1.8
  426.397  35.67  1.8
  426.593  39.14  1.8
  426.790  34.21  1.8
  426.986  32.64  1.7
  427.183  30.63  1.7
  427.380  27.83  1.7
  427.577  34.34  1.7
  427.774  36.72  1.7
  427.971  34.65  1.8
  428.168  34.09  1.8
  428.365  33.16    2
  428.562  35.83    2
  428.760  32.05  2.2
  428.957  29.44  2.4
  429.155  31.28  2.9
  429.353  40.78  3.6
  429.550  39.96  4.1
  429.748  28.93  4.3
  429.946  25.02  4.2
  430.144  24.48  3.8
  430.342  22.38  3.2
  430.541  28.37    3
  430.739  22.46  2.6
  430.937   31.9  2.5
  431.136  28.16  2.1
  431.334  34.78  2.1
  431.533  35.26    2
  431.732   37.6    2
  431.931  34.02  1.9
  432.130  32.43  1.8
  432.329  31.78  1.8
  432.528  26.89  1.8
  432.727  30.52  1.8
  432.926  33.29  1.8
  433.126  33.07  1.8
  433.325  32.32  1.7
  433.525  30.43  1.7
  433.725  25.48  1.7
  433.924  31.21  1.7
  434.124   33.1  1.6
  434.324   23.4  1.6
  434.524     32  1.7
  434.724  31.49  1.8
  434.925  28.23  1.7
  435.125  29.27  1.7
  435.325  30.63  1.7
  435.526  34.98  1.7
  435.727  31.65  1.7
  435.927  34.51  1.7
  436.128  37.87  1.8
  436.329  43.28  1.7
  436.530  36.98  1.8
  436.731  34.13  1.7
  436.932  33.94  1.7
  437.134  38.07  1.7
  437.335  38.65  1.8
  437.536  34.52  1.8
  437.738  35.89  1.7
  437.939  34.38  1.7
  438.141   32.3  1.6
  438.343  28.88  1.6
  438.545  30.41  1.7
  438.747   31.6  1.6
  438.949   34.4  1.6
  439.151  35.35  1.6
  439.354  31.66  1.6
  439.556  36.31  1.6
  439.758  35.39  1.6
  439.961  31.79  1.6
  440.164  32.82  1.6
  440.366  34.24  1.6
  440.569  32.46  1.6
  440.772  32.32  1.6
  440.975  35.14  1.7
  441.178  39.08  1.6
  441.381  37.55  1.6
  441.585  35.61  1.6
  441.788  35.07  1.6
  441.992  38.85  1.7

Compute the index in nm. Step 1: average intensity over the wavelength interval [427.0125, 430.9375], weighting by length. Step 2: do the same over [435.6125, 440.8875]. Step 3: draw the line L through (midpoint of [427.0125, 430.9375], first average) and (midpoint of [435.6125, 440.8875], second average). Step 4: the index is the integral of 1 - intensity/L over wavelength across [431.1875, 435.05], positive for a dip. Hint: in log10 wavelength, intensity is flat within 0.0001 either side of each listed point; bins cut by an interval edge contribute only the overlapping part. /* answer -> 0.15 nm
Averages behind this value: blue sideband 31.2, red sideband 34.4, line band 31.4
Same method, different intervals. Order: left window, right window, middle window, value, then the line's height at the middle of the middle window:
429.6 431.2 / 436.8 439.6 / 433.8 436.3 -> -0.05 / 31.1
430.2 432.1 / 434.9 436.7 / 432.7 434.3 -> 0.08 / 32.5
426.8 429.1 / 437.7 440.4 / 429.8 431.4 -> 0.28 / 32.9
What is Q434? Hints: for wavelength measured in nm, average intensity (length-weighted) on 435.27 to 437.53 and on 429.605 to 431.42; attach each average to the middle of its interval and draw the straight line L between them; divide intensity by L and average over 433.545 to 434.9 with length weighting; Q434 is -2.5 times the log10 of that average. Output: 0.12 mag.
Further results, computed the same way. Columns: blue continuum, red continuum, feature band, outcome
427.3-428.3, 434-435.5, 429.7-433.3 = 0.053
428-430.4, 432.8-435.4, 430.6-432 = -0.027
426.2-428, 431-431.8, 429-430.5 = 0.119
